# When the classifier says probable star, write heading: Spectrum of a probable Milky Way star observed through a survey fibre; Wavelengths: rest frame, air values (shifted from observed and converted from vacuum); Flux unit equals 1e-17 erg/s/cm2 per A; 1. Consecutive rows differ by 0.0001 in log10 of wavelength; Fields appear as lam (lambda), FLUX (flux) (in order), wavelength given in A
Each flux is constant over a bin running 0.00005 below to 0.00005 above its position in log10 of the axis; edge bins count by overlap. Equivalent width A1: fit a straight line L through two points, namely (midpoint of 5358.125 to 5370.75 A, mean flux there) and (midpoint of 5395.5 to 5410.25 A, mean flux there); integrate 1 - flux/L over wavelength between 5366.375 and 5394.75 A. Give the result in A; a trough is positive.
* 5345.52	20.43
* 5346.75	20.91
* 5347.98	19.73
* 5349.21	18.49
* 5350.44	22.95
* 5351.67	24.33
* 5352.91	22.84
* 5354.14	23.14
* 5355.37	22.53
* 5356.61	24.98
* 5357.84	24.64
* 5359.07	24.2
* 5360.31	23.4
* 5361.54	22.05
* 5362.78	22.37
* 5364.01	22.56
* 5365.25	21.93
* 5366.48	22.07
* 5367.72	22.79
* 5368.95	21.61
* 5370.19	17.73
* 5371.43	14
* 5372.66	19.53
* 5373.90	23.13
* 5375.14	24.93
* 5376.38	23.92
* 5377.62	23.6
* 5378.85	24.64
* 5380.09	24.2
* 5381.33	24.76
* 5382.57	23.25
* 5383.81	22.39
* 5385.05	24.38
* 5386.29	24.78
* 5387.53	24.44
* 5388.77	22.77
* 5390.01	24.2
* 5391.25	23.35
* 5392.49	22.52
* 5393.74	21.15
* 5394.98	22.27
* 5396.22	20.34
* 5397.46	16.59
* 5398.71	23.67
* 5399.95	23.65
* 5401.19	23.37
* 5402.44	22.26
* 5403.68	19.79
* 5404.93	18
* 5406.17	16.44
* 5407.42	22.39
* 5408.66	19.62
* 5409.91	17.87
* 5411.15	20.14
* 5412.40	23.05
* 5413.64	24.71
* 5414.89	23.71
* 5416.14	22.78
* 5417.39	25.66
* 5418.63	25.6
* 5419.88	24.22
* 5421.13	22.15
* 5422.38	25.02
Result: -1.6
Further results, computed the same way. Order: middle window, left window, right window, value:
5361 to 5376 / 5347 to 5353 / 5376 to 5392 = 1.0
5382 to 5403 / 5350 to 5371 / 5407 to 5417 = -0.5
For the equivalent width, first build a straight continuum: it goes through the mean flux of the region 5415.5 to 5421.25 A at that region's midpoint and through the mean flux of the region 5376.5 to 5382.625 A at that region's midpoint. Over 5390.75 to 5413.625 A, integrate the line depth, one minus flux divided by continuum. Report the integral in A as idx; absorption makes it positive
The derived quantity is 3.0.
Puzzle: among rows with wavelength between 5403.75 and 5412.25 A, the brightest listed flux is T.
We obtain 22.39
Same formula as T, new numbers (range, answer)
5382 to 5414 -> 24.78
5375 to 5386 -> 24.93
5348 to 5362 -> 24.98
